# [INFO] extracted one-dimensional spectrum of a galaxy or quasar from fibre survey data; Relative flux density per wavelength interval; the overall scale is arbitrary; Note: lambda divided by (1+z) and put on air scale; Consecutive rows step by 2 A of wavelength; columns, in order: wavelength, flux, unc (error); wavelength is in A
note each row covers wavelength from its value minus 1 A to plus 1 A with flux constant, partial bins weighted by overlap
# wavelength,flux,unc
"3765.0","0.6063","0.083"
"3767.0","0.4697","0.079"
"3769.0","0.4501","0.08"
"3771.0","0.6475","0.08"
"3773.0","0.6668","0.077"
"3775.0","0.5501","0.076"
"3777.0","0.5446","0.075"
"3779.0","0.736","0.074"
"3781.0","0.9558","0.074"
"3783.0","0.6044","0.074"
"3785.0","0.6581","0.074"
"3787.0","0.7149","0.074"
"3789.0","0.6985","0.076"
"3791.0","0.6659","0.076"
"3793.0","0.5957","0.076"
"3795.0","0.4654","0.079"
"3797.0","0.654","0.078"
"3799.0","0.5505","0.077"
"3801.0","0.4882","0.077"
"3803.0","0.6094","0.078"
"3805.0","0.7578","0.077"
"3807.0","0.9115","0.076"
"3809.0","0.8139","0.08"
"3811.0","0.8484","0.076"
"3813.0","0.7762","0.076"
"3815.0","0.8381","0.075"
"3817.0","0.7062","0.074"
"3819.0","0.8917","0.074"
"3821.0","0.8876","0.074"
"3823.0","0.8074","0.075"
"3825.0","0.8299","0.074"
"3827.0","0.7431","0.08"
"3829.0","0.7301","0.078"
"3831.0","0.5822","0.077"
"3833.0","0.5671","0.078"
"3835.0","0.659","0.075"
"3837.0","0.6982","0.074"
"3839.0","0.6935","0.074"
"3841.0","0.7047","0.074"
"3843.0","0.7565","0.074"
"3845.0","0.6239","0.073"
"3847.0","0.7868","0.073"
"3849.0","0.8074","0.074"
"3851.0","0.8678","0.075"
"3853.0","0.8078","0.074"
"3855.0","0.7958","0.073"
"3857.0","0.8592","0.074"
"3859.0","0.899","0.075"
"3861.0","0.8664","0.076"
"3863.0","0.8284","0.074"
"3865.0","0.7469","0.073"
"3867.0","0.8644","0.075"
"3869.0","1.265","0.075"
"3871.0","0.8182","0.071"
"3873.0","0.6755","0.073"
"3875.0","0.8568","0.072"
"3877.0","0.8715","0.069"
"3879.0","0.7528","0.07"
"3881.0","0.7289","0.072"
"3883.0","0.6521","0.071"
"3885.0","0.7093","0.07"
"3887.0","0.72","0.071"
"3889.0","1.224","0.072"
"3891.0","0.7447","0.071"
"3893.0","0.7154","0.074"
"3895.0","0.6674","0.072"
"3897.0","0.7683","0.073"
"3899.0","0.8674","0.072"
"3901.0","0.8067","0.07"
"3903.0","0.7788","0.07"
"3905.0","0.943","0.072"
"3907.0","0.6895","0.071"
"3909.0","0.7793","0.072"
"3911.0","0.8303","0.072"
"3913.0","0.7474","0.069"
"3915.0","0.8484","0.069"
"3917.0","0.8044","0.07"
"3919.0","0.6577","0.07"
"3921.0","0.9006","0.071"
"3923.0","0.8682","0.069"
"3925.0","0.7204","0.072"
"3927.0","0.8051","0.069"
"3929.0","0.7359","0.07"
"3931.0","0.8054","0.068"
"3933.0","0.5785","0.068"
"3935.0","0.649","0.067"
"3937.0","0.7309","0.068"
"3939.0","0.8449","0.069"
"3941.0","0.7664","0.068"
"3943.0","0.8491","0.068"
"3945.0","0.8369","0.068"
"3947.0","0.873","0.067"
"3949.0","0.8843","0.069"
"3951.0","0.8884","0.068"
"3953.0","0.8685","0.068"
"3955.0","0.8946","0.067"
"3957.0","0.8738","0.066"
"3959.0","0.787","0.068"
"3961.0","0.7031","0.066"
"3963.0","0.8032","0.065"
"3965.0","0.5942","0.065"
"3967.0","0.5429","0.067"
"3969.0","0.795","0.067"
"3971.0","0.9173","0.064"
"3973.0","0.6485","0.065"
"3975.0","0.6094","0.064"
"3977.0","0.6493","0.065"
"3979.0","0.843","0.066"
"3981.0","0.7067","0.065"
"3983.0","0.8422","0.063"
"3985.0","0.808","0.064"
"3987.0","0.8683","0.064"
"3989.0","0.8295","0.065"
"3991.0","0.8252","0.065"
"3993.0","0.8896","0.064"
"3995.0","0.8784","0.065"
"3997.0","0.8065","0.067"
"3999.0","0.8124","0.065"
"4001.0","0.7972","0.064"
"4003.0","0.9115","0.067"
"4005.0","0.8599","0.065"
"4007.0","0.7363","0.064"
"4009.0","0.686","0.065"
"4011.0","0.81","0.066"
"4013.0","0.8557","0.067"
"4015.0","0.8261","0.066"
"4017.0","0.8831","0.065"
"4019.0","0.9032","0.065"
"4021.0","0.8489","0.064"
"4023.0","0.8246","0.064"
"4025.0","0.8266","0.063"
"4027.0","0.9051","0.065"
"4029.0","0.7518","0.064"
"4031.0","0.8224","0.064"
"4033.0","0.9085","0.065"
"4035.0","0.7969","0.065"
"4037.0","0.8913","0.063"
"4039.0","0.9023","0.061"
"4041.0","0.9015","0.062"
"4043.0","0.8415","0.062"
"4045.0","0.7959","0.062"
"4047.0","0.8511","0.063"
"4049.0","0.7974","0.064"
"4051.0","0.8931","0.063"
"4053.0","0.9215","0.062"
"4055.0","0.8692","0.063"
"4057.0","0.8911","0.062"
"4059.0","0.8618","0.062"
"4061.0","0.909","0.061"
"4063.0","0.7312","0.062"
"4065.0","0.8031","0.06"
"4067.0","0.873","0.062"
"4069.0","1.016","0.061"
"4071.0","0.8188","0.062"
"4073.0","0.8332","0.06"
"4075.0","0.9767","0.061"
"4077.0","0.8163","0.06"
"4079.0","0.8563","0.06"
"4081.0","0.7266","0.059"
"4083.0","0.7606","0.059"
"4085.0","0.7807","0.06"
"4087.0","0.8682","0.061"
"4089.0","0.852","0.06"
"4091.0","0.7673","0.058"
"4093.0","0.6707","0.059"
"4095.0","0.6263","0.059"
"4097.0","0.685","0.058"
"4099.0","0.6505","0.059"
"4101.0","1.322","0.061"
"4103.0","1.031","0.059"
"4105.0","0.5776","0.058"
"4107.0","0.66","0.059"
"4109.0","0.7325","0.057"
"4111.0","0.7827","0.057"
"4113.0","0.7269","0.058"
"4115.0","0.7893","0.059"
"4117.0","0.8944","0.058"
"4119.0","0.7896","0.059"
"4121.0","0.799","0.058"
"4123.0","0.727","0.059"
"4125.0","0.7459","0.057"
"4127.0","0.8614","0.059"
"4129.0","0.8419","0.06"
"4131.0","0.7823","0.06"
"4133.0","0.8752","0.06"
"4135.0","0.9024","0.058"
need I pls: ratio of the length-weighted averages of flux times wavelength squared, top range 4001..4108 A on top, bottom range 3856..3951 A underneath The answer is 1.1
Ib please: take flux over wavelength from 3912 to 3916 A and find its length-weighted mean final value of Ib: 0.798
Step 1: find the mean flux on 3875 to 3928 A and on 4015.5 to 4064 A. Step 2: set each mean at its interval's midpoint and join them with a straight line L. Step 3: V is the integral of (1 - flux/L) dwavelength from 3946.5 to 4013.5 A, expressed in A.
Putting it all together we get 2.6 A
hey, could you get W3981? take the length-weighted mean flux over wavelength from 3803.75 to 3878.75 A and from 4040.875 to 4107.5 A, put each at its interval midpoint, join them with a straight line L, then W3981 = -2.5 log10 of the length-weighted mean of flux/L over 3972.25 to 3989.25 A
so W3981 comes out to 0.09 mag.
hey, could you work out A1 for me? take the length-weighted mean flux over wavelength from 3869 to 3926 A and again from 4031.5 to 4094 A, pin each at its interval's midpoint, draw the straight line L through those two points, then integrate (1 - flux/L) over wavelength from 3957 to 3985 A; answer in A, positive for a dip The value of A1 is 2.9 A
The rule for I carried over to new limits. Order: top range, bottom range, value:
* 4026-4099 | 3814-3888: 1.18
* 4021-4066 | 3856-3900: 1.12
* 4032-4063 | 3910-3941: 1.20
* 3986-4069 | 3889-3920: 1.14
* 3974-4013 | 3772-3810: 1.33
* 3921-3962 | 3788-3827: 1.18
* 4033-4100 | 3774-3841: 1.34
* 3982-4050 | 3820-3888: 1.17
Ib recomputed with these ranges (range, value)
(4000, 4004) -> 0.854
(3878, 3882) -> 0.741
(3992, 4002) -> 0.837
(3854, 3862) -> 0.855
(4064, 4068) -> 0.838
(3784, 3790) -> 0.691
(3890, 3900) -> 0.753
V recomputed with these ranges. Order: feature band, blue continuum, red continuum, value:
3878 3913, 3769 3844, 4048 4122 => -2.25 A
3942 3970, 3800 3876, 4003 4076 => 0.76 A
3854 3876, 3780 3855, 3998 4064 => -3.25 A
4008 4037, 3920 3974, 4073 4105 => -1.15 A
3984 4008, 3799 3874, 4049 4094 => -0.47 A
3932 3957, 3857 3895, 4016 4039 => 0.91 A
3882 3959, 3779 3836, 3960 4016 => -4.26 A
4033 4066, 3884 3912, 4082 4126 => -2.78 A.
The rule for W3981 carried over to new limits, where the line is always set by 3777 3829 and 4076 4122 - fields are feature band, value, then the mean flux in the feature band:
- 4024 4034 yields -0.09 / 0.843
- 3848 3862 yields -0.15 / 0.843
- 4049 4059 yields -0.13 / 0.881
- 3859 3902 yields -0.11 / 0.819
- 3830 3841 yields 0.14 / 0.646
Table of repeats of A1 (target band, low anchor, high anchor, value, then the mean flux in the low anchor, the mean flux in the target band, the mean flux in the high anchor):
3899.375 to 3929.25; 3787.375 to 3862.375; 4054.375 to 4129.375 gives -1.4 A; 0.737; 0.797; 0.813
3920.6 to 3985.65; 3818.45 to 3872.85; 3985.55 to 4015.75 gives 3.2 A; 0.79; 0.775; 0.826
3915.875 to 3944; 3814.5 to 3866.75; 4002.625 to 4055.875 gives 1.4 A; 0.769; 0.766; 0.844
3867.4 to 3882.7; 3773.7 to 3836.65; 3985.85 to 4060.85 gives -1.9 A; 0.704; 0.844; 0.846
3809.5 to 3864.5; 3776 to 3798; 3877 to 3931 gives -4.3 A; 0.663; 0.773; 0.789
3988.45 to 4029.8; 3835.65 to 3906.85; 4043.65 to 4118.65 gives -0.9 A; 0.803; 0.832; 0.822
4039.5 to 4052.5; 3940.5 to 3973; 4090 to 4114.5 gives -1.2 A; 0.801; 0.852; 0.77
